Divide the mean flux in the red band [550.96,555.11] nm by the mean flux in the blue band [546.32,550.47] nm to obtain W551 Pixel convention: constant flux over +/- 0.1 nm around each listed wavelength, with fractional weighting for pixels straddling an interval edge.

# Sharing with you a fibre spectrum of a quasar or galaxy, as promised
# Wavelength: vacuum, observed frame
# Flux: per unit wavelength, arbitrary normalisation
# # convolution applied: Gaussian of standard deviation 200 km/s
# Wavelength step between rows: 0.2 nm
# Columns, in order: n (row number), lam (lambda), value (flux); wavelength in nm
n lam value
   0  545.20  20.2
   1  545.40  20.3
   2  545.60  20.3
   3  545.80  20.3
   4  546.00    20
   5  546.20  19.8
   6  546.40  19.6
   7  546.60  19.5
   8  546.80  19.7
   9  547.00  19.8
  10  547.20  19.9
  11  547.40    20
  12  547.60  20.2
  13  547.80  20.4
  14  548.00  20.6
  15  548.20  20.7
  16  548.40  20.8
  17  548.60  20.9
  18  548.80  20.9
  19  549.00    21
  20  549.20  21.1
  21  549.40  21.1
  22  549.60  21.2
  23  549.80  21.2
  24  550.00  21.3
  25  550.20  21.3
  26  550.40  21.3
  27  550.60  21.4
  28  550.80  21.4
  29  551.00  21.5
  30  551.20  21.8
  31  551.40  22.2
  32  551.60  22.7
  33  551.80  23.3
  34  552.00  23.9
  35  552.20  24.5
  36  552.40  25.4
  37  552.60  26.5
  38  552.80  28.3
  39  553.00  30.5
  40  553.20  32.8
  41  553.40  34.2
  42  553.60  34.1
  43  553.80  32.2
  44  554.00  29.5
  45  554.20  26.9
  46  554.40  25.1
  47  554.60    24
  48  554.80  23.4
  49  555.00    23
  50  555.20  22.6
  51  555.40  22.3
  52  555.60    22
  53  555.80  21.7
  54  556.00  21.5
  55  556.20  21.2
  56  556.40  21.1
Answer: 1.3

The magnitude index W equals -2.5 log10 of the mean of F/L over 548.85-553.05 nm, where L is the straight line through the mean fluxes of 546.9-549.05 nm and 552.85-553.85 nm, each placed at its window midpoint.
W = 0.18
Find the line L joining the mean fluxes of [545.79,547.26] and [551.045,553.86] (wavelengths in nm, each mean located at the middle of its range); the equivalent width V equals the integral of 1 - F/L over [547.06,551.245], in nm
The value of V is 0.37 nm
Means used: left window 19.8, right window 27.1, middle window 20.9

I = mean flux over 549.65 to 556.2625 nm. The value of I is 24.7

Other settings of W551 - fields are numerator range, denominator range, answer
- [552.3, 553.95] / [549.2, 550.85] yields 1.43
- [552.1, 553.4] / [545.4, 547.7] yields 1.43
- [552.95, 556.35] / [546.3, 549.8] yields 1.28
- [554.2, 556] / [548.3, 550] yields 1.10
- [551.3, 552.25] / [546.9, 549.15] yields 1.14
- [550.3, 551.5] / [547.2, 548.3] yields 1.06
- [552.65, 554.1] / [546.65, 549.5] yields 1.54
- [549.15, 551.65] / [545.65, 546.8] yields 1.08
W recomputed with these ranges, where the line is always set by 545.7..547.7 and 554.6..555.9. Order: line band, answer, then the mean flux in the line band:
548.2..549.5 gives -0.020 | 20.9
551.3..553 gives -0.155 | 24.9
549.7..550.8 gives -0.015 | 21.3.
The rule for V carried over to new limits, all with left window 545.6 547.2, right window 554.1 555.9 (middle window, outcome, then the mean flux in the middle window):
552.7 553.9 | -0.490 nm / 32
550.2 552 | -0.017 nm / 22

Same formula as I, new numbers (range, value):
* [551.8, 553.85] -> 28.9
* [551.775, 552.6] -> 24.6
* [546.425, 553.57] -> 22.7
